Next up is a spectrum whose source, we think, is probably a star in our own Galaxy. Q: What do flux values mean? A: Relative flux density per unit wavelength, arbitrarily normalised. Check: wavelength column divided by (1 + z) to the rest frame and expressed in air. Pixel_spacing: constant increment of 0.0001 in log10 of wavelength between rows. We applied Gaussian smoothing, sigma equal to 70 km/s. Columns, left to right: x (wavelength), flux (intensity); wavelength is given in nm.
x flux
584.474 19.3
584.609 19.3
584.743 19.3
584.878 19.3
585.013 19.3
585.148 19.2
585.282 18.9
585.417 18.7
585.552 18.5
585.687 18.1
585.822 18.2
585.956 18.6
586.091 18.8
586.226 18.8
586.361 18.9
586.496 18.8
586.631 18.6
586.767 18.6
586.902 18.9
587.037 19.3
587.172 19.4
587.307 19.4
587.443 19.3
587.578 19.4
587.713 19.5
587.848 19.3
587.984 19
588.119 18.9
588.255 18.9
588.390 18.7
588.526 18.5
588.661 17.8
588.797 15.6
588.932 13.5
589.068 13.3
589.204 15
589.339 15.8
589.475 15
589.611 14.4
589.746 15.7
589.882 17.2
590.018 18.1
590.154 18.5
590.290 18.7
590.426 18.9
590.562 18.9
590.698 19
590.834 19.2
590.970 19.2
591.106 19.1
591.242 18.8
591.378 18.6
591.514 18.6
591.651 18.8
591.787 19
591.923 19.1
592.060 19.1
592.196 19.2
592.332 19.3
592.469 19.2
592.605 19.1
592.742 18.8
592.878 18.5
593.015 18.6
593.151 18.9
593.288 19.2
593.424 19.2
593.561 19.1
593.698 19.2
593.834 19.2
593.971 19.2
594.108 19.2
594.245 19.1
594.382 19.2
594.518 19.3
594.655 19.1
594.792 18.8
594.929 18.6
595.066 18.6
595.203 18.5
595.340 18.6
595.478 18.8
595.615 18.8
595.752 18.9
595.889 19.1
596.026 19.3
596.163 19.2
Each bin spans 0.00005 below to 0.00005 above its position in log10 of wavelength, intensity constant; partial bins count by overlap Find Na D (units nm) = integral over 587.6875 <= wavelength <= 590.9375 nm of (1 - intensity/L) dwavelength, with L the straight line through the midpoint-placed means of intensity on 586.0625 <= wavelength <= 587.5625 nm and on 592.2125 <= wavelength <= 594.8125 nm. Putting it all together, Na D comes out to 0.280 nm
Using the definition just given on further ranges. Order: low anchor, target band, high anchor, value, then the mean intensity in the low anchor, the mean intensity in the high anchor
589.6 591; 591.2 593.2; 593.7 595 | -0.037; 18.1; 19.1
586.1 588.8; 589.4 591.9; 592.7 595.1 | 0.108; 18.9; 19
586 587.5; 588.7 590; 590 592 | 0.252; 19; 18.8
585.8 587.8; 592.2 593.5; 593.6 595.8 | -0.002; 19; 18.9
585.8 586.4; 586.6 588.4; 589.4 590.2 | -0.128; 18.7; 16.4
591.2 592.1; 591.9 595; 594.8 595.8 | -0.048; 18.8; 18.7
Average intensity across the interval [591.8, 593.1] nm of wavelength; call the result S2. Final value 19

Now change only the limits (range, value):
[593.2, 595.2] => 19.1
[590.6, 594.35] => 19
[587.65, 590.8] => 17.3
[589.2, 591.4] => 17.7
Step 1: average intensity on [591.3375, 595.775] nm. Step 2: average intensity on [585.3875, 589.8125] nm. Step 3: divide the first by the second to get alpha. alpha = 1.06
